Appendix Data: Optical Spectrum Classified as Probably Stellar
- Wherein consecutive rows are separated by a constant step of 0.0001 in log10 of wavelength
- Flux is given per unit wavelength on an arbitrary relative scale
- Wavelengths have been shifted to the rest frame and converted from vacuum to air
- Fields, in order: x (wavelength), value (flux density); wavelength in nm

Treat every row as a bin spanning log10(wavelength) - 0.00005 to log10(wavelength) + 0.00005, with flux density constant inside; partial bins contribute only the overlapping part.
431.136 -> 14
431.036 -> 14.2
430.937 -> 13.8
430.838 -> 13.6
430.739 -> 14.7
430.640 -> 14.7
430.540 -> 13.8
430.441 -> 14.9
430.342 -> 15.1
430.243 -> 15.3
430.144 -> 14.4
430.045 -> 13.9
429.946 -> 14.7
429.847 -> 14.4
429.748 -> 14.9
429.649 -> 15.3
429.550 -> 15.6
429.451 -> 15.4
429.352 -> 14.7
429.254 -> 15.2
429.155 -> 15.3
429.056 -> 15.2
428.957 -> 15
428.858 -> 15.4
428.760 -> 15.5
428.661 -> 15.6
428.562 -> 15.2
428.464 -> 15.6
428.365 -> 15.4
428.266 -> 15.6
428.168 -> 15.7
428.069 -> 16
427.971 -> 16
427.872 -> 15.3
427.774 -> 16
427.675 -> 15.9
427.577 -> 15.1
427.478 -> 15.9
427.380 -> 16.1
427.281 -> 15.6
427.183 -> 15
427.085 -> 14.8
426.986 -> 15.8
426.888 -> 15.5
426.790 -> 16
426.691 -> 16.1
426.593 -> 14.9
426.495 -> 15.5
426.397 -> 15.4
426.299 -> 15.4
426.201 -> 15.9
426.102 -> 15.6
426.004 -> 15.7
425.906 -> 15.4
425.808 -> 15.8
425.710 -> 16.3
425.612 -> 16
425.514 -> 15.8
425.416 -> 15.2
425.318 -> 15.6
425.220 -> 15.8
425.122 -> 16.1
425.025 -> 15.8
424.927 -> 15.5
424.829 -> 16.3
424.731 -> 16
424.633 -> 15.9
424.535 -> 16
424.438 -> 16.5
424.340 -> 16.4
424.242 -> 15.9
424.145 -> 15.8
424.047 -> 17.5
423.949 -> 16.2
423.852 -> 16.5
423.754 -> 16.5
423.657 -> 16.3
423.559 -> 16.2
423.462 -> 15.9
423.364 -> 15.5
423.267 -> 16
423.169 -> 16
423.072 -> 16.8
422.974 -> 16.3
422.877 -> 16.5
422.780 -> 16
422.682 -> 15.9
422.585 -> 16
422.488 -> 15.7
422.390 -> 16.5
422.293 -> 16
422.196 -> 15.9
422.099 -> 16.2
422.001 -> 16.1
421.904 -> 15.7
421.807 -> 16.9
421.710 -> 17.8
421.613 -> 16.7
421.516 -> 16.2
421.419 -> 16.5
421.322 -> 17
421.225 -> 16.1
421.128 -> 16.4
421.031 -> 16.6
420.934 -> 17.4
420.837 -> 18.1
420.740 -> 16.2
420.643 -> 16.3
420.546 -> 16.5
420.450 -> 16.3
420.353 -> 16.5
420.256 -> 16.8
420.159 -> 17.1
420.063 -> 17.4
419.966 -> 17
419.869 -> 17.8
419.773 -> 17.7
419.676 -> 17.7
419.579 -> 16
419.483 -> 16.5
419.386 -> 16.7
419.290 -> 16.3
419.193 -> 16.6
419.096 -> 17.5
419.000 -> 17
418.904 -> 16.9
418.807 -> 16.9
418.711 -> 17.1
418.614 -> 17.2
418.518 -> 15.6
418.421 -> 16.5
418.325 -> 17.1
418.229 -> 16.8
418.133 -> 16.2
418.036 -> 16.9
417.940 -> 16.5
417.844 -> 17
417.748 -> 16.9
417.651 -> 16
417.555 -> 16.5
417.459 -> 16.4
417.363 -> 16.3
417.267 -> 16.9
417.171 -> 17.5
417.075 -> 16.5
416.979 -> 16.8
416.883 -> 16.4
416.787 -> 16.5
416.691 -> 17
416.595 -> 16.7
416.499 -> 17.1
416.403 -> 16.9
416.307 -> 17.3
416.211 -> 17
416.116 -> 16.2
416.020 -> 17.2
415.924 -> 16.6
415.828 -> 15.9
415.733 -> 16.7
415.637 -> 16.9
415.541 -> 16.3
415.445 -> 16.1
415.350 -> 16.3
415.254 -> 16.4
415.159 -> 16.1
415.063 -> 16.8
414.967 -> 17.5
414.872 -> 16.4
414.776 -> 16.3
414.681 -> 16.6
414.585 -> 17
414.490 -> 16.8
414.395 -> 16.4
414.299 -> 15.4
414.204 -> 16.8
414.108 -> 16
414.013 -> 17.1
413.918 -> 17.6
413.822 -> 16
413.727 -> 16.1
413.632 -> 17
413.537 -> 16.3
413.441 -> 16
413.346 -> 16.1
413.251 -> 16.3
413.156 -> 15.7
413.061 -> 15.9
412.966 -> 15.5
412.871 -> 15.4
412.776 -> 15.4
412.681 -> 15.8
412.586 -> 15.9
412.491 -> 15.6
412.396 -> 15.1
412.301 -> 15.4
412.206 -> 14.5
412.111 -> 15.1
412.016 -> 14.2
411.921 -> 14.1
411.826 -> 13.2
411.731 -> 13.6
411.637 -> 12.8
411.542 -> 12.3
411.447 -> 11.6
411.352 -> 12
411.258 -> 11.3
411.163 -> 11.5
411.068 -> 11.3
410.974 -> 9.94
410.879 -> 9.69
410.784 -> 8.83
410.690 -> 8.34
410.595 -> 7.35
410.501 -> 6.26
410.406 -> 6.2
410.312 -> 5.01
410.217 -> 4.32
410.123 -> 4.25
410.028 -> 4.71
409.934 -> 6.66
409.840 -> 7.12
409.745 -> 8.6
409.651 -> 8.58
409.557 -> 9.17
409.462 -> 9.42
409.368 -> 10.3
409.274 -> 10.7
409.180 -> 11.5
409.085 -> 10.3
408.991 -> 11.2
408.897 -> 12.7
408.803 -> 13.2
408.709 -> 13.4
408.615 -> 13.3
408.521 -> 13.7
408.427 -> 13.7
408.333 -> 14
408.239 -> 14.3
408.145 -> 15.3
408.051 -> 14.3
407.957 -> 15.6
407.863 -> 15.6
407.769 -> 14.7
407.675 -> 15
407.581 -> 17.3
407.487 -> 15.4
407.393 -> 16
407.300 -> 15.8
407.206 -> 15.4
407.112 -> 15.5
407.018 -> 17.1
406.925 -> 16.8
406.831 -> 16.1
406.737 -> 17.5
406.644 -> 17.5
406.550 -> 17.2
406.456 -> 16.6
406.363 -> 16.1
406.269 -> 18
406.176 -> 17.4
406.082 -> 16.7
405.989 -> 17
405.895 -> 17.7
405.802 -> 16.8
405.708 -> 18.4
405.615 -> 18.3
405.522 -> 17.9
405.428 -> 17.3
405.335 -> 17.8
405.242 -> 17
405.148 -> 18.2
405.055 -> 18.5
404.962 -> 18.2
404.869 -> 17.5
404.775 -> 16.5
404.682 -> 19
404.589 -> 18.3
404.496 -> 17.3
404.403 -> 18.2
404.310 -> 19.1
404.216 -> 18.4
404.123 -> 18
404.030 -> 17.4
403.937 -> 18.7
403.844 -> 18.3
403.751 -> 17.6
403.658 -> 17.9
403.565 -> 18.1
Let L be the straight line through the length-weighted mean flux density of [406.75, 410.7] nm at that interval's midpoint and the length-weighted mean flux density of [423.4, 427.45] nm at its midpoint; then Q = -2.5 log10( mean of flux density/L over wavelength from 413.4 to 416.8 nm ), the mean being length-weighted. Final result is -0.23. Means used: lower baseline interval 11.8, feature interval 16.6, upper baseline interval 15.9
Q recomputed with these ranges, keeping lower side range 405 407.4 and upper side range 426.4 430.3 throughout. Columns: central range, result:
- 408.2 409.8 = 0.41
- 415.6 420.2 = -0.04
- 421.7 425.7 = -0.03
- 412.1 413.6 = 0.06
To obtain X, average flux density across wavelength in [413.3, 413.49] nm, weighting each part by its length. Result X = 16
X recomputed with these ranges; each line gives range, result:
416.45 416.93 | 16.7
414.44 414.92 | 16.7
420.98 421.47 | 16.5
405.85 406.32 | 17.3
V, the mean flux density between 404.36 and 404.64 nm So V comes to 18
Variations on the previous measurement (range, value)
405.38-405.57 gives 17.6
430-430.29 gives 14.5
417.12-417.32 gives 17.2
